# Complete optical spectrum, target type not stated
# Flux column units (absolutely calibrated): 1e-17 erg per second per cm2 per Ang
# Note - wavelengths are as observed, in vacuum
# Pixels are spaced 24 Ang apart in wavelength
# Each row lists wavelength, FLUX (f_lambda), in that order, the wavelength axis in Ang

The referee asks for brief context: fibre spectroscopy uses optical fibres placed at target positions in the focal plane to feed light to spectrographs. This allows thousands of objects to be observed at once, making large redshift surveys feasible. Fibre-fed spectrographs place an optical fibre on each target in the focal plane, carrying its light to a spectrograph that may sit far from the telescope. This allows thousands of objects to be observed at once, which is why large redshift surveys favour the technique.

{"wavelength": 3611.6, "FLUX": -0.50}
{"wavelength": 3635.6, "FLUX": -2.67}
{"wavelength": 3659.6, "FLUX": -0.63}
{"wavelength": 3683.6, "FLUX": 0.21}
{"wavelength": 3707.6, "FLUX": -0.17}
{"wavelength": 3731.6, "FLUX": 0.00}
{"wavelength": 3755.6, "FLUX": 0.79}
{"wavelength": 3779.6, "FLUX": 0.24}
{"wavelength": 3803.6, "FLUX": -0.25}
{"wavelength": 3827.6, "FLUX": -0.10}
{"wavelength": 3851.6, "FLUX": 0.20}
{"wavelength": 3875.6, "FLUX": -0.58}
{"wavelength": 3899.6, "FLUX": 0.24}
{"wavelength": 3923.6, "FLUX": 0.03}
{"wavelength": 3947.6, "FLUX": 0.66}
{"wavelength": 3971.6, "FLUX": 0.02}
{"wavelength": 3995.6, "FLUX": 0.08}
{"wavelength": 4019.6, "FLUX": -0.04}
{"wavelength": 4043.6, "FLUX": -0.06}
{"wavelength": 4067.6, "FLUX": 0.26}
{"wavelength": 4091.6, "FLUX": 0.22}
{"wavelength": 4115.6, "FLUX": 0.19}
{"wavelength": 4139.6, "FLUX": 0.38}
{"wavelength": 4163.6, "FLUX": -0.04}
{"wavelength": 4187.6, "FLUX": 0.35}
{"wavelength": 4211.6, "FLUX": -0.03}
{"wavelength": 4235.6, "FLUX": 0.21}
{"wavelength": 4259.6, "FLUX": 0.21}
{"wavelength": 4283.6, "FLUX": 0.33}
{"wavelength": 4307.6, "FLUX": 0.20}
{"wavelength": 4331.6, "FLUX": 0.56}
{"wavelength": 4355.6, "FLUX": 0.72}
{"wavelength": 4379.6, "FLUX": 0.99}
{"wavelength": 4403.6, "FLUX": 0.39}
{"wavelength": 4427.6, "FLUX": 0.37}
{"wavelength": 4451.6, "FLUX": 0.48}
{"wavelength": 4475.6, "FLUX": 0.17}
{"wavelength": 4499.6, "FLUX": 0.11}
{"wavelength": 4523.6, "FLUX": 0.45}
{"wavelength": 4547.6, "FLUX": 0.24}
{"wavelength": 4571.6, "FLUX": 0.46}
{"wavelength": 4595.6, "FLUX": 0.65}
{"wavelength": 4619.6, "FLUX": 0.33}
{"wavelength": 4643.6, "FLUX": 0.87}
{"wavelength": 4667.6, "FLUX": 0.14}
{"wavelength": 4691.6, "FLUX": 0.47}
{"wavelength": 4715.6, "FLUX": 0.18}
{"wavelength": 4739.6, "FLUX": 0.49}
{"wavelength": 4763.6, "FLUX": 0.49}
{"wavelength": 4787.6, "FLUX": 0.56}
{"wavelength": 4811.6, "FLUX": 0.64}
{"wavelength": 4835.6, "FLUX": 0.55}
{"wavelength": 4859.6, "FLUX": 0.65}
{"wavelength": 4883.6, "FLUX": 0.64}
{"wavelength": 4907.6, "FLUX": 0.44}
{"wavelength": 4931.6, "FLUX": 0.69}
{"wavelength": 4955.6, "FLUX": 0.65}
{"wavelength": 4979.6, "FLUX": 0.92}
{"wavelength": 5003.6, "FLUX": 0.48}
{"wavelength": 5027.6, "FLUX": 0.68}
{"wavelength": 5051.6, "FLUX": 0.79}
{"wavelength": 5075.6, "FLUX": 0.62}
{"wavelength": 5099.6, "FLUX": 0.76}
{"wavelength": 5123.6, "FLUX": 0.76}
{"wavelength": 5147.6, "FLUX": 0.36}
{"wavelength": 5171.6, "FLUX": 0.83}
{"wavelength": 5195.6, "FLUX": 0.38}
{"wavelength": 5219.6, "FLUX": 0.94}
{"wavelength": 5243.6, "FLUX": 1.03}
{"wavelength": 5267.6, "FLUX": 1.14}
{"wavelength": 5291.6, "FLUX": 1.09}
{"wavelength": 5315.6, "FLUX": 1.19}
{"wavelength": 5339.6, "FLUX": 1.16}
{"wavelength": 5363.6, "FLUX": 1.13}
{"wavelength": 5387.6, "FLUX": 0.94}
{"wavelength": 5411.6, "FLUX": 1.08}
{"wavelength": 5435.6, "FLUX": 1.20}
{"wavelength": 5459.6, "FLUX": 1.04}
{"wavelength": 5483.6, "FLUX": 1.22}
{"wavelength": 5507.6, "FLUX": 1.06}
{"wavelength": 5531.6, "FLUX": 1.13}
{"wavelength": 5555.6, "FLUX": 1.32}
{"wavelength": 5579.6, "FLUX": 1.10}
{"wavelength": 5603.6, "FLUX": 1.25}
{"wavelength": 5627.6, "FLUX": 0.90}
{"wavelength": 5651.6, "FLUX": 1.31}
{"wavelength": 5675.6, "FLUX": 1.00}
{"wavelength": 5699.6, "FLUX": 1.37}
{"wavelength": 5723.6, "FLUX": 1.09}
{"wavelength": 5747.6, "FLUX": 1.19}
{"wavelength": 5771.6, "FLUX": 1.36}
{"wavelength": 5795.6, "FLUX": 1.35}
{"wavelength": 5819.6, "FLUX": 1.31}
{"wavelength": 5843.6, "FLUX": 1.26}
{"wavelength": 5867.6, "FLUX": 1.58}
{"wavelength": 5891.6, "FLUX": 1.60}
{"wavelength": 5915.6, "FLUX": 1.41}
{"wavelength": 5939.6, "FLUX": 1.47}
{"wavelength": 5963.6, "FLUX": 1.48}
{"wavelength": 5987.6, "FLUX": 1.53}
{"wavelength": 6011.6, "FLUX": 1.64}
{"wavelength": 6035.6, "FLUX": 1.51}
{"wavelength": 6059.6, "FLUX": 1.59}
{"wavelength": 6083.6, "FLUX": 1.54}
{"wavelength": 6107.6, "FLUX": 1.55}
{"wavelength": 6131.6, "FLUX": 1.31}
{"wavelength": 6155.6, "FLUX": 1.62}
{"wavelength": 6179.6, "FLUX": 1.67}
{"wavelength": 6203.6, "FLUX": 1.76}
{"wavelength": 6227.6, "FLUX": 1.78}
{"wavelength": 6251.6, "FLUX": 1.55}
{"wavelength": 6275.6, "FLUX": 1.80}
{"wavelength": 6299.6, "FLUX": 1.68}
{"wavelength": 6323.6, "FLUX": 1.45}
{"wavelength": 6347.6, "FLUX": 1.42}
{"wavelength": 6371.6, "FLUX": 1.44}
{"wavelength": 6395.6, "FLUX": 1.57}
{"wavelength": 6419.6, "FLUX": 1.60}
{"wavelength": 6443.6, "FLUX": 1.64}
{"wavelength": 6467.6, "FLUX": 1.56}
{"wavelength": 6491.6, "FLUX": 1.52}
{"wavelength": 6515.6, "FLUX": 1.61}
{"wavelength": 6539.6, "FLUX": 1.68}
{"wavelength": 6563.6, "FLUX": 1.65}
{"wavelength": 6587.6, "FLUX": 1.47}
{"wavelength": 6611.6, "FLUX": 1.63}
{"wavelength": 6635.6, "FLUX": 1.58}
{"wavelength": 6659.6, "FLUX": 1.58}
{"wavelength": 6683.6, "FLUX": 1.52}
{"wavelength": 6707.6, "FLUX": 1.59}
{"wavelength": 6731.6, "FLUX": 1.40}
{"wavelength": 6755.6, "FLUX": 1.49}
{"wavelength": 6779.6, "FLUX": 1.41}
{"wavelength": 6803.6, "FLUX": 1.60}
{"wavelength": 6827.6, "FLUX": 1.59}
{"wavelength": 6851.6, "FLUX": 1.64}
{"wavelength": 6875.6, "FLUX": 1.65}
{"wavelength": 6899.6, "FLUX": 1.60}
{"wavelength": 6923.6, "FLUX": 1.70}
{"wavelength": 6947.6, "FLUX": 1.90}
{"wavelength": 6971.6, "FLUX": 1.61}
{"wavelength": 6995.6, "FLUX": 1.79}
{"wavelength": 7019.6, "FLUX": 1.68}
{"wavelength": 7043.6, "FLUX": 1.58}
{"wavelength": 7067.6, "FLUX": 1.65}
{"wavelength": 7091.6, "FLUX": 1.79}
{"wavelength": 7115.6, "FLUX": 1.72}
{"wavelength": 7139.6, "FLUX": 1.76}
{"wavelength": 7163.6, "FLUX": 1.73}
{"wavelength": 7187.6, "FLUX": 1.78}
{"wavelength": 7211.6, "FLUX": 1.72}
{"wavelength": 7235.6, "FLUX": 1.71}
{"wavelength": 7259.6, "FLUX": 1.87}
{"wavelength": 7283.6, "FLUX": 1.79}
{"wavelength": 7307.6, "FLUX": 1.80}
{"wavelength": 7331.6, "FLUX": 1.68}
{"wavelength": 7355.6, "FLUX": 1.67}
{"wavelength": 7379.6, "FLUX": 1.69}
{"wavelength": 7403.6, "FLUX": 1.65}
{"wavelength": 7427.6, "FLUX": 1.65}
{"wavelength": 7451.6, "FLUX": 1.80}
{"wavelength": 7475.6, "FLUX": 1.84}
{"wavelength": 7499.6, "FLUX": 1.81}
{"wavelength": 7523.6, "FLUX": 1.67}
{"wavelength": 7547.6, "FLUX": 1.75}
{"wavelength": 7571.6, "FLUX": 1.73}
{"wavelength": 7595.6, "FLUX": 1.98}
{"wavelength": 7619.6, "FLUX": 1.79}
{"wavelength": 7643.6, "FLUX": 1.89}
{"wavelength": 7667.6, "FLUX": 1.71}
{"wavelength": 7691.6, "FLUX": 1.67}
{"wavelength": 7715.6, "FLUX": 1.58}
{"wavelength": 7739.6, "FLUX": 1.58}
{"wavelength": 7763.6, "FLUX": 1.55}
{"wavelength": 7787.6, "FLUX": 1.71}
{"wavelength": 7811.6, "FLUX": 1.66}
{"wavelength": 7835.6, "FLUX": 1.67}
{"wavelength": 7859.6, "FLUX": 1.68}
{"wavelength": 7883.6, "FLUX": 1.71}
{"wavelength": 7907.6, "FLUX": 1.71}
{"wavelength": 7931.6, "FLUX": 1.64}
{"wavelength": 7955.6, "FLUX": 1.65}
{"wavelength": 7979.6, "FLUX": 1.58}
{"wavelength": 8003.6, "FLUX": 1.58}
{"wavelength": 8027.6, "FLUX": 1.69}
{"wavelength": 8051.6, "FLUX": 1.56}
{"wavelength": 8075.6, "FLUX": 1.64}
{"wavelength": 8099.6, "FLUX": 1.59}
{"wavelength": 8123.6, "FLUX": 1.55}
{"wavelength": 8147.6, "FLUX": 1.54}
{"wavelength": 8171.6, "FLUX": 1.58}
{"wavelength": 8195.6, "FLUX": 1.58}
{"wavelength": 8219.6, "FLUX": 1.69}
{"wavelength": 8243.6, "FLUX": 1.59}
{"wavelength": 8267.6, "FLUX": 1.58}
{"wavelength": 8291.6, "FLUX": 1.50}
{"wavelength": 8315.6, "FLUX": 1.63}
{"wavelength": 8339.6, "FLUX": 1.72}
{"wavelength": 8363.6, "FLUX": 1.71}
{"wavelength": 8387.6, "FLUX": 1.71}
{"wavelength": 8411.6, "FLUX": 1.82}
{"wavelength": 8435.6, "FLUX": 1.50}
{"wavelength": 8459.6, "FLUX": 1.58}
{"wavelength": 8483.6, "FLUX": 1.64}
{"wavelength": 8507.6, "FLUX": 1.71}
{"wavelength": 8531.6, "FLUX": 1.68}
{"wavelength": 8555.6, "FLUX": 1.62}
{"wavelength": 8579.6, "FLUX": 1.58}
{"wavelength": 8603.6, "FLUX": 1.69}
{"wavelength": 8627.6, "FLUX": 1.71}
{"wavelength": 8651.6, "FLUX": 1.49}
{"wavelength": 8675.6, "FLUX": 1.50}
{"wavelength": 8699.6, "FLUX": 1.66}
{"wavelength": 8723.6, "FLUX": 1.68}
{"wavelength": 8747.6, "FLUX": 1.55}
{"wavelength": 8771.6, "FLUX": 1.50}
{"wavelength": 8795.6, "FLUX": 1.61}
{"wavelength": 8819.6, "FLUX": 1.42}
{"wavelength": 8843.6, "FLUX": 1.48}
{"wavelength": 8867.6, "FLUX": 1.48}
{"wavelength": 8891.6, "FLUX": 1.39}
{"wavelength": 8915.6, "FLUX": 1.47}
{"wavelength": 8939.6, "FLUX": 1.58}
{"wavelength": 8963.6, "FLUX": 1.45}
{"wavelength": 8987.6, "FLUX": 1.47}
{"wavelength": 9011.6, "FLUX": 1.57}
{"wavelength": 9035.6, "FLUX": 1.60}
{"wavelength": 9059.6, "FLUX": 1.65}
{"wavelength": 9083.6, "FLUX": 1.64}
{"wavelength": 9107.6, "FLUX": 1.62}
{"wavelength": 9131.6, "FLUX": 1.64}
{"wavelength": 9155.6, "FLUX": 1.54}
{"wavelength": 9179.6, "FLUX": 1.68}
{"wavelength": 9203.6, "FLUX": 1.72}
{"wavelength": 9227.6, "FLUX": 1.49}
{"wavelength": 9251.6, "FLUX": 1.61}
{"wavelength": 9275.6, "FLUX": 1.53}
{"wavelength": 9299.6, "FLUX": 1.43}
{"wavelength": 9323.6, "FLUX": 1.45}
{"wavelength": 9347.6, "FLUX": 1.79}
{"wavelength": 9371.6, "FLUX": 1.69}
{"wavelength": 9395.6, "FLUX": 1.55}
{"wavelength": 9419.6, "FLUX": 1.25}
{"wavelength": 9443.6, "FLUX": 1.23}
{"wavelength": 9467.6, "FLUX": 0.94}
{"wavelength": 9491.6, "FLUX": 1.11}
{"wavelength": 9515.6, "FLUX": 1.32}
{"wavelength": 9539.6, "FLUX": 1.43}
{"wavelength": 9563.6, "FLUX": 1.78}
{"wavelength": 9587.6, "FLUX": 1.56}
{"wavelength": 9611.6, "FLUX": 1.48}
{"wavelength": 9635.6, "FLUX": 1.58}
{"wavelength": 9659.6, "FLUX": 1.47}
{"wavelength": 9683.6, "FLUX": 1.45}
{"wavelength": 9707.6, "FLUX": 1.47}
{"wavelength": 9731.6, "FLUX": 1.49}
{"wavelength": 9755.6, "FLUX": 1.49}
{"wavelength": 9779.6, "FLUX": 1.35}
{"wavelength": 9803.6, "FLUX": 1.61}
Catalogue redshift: 0.31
